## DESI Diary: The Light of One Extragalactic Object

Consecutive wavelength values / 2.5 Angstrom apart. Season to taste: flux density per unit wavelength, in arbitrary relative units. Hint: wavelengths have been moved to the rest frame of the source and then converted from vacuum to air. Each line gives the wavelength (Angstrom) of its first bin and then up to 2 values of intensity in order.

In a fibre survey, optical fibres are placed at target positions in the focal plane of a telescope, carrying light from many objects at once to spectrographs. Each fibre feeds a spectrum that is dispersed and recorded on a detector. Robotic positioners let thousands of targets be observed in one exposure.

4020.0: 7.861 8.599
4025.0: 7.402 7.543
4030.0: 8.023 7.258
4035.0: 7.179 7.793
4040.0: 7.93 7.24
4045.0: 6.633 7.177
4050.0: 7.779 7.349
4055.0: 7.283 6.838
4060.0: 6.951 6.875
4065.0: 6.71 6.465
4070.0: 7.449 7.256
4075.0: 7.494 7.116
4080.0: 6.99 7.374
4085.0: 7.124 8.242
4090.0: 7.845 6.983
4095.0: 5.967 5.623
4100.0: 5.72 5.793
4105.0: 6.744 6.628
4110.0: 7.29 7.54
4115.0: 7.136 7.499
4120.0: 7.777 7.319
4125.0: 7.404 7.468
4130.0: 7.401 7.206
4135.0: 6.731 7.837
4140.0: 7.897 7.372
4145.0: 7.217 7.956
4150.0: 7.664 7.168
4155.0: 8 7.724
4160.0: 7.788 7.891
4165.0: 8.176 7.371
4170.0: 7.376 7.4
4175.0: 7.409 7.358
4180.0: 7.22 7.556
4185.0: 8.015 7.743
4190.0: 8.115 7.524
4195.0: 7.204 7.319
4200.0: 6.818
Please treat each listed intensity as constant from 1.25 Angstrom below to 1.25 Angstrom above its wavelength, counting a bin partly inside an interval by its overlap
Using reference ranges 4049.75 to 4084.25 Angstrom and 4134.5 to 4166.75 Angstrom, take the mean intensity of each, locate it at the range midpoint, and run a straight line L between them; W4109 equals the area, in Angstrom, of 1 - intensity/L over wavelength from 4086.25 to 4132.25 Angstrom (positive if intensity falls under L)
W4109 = 2.3 Angstrom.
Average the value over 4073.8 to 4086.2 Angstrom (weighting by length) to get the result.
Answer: 7.22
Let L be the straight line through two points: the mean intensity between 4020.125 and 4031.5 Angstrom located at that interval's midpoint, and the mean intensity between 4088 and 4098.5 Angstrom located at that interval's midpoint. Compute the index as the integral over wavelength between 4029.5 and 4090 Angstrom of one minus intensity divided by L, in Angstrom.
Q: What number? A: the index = 0.2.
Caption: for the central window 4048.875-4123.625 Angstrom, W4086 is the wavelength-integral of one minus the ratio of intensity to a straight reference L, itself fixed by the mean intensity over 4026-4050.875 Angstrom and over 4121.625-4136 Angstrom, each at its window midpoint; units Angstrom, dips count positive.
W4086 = 3.19 Angstrom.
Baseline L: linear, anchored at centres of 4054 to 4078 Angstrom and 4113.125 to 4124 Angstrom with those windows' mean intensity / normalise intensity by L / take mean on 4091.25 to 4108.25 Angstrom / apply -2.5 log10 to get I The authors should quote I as 0.177 mag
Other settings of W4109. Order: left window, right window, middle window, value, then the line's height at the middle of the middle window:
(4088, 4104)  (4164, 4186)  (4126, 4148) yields -1.4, 7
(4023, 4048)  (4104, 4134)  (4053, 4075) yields 1.1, 7.4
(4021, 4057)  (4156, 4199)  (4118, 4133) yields 0.2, 7.56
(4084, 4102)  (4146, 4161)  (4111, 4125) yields -0.6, 7.14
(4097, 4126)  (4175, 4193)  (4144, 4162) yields -0.8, 7.32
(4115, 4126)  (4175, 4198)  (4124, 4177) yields -0.3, 7.51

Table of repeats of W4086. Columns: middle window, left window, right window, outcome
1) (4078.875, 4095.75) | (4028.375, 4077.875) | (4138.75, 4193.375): 0.24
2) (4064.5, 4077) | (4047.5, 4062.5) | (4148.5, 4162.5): 0.31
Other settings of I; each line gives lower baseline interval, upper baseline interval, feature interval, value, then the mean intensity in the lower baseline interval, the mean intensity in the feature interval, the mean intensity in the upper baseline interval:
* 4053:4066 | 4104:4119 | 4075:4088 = -0.04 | 6.96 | 7.33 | 7.16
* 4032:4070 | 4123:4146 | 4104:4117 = 0.03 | 7.17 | 7.1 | 7.39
